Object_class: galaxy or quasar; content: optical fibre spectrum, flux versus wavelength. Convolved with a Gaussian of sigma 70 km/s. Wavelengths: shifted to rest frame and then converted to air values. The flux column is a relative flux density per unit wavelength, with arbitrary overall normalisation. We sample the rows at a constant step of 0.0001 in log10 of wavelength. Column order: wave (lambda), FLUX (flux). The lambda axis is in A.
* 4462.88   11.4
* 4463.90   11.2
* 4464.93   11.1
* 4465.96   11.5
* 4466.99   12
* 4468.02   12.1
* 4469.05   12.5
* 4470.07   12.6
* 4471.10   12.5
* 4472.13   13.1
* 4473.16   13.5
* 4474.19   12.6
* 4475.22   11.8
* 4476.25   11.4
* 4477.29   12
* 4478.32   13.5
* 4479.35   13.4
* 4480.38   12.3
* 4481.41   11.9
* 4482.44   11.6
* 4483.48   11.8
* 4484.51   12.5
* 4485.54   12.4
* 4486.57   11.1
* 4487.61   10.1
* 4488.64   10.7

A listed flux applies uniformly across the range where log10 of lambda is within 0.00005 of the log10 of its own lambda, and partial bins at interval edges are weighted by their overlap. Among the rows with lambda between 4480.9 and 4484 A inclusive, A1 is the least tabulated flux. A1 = 11.6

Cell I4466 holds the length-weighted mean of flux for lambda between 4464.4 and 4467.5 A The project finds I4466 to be 11.5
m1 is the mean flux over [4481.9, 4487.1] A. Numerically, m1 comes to 11.9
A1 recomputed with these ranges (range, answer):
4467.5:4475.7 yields 11.8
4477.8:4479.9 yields 13.4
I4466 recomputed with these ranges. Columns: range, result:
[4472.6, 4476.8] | 12.3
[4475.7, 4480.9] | 12.5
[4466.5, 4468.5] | 12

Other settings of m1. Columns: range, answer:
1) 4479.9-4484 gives 11.9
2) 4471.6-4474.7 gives 13.1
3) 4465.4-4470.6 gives 12.1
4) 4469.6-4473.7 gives 12.9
